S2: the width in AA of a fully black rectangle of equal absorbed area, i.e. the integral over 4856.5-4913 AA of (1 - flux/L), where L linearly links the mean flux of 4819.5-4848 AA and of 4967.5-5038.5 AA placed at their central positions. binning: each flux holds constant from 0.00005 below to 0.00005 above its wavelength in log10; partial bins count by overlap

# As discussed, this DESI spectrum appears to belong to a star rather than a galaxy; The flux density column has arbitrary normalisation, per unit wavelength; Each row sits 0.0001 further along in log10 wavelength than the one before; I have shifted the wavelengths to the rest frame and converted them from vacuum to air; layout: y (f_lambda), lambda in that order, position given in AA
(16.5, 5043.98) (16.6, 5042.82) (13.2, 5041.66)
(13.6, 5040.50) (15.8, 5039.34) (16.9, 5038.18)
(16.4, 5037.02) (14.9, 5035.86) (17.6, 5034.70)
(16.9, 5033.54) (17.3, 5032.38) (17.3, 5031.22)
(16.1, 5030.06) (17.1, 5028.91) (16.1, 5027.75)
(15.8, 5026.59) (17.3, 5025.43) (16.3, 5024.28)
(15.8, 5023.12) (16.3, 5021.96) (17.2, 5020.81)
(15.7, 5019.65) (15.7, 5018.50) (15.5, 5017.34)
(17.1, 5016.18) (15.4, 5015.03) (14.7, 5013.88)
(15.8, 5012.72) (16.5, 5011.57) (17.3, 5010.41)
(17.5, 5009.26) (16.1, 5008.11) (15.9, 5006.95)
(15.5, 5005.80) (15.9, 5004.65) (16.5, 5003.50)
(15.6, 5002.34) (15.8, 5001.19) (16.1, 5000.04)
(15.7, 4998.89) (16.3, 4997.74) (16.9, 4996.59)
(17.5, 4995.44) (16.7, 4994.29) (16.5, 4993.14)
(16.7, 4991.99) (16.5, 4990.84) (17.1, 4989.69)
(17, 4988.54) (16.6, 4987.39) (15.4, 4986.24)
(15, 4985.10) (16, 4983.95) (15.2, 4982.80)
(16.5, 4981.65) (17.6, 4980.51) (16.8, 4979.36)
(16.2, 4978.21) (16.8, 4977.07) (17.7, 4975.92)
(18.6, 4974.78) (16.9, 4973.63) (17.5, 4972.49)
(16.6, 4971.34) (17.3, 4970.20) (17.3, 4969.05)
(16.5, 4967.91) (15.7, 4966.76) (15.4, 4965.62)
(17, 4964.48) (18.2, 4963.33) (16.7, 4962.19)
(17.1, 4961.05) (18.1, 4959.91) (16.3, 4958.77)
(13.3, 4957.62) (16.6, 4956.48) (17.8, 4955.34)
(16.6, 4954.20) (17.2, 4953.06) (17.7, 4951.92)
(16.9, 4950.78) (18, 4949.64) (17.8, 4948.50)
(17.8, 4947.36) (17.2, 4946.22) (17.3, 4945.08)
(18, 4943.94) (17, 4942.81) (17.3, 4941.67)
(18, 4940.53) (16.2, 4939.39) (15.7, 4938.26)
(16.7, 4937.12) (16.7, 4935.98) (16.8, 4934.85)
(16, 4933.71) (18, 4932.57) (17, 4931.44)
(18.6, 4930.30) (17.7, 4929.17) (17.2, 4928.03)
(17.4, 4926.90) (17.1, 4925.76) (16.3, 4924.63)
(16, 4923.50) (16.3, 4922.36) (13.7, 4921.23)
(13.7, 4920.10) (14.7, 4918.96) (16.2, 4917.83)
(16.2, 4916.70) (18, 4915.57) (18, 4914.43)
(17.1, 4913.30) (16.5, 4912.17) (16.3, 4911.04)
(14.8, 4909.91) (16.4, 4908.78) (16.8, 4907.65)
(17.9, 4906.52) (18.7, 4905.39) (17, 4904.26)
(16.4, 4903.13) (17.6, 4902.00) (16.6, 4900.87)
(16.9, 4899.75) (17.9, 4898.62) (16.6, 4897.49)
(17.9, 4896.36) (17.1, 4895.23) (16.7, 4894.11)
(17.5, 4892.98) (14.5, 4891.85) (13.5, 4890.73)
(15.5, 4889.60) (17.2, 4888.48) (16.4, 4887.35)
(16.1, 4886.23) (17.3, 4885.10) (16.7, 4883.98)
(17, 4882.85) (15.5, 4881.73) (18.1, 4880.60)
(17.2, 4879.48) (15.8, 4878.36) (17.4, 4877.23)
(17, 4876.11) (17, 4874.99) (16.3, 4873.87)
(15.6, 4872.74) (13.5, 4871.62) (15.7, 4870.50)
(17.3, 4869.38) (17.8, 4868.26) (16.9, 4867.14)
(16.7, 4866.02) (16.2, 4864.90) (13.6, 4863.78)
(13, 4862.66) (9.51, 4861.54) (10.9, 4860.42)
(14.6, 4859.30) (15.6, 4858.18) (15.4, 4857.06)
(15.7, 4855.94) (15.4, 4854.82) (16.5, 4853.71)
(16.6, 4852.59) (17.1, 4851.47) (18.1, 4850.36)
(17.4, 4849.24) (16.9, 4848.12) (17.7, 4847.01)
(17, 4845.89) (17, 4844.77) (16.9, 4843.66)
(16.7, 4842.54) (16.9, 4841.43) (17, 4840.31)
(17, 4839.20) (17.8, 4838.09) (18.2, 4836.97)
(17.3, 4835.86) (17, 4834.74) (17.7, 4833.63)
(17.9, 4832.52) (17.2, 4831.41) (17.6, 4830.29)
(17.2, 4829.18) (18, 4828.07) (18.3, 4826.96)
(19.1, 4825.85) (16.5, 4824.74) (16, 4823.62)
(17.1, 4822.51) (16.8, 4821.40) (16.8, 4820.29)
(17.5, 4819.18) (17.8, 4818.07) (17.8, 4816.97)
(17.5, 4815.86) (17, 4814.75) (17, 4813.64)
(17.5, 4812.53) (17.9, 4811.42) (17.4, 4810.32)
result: 3.0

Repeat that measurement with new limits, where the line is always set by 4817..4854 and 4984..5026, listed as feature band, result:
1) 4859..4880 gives 2.11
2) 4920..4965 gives -0.72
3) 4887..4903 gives 0.35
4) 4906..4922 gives 0.63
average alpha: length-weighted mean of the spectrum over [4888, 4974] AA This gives 16.8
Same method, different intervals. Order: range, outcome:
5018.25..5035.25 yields 16.6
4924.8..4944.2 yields 17.1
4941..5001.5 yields 16.8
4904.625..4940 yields 16.6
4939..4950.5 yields 17.5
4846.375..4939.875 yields 16.3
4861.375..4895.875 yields 16.1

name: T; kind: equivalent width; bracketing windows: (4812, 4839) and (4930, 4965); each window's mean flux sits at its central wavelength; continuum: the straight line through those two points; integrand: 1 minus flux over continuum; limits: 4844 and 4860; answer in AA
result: 0.8 AA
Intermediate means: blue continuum 17.4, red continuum 17.1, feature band 16.5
